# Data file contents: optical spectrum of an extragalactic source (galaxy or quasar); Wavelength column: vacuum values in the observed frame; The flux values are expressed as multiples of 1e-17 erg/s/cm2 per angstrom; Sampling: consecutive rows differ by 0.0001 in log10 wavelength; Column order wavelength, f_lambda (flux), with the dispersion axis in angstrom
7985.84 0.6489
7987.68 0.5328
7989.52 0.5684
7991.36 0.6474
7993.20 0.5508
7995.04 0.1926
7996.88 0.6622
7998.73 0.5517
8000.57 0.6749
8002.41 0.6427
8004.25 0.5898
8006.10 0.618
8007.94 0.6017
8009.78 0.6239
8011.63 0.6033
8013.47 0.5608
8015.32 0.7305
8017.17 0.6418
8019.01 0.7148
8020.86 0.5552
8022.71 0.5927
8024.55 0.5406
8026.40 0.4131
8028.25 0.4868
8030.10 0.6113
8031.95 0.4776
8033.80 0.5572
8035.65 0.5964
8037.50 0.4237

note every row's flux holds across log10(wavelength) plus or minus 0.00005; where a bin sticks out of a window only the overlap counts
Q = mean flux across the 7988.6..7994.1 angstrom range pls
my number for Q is 0.589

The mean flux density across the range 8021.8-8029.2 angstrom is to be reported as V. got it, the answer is 0.509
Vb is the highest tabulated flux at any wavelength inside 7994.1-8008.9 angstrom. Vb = 0.6749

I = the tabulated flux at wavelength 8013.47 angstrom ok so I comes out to 0.5608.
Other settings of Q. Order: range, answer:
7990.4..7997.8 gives 0.514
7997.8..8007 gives 0.615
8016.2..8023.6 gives 0.627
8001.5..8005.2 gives 0.616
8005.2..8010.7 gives 0.615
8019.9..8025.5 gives 0.563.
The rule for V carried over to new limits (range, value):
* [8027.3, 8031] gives 0.547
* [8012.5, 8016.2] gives 0.644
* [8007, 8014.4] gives 0.598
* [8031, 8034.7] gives 0.518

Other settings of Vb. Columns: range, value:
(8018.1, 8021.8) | 0.7148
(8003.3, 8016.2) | 0.7305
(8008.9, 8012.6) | 0.6239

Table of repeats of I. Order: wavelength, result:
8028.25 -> 0.4868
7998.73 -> 0.5517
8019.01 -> 0.7148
